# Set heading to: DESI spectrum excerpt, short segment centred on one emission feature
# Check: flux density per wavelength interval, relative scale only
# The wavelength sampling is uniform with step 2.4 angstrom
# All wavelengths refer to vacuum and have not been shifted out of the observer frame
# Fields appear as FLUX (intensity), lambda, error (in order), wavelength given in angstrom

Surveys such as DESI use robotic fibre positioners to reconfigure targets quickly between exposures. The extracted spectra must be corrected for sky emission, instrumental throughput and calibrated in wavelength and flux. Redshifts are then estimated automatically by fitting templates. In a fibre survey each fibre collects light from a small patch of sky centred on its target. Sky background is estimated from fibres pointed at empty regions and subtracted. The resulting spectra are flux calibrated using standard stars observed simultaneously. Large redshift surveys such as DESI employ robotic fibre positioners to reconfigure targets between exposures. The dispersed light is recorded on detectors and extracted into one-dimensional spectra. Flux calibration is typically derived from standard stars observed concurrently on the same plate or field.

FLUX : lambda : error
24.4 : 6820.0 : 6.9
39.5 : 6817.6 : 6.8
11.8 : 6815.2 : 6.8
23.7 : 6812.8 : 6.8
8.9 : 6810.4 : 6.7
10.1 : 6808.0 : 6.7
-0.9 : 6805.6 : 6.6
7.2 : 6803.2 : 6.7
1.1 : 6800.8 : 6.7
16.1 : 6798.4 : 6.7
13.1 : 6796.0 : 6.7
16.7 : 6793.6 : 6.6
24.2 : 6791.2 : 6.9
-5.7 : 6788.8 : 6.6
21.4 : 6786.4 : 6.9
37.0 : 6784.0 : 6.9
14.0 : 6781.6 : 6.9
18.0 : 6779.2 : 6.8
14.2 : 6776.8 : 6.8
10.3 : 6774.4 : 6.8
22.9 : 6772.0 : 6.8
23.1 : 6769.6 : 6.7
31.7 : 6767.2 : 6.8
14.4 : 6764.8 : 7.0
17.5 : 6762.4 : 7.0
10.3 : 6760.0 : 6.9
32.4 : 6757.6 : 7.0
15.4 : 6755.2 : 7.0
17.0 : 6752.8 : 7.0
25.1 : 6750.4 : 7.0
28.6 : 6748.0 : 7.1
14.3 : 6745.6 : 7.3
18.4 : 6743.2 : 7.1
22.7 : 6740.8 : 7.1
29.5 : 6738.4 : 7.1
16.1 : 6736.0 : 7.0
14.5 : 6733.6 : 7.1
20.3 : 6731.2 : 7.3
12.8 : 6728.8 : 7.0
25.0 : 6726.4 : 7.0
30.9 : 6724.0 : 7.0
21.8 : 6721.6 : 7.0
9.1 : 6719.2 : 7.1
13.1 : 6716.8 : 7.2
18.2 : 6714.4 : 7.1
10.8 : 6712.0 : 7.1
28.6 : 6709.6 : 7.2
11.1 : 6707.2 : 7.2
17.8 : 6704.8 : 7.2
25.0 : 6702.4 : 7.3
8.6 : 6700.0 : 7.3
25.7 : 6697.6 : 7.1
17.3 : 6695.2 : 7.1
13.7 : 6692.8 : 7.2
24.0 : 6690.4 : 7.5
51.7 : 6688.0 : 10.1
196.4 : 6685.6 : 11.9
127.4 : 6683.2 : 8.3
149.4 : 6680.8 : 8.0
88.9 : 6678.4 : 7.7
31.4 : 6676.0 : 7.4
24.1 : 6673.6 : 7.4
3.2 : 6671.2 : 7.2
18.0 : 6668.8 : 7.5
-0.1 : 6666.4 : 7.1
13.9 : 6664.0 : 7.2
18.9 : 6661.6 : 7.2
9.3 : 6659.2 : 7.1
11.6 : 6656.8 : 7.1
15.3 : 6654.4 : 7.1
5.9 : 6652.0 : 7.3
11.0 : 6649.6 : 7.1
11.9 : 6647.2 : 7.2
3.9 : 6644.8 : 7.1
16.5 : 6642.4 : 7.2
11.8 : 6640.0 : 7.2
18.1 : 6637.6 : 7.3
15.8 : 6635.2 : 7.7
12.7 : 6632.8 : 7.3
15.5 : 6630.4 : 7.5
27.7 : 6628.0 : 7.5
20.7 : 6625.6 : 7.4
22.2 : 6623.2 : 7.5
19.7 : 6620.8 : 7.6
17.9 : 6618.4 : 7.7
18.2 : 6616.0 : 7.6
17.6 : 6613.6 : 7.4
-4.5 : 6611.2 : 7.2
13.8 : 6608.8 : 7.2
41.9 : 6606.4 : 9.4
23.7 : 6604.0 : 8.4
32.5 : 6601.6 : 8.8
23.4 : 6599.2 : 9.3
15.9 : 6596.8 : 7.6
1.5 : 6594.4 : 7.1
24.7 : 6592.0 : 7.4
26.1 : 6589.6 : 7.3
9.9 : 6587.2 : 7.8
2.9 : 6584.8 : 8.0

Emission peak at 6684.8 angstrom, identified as [O II] 3727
